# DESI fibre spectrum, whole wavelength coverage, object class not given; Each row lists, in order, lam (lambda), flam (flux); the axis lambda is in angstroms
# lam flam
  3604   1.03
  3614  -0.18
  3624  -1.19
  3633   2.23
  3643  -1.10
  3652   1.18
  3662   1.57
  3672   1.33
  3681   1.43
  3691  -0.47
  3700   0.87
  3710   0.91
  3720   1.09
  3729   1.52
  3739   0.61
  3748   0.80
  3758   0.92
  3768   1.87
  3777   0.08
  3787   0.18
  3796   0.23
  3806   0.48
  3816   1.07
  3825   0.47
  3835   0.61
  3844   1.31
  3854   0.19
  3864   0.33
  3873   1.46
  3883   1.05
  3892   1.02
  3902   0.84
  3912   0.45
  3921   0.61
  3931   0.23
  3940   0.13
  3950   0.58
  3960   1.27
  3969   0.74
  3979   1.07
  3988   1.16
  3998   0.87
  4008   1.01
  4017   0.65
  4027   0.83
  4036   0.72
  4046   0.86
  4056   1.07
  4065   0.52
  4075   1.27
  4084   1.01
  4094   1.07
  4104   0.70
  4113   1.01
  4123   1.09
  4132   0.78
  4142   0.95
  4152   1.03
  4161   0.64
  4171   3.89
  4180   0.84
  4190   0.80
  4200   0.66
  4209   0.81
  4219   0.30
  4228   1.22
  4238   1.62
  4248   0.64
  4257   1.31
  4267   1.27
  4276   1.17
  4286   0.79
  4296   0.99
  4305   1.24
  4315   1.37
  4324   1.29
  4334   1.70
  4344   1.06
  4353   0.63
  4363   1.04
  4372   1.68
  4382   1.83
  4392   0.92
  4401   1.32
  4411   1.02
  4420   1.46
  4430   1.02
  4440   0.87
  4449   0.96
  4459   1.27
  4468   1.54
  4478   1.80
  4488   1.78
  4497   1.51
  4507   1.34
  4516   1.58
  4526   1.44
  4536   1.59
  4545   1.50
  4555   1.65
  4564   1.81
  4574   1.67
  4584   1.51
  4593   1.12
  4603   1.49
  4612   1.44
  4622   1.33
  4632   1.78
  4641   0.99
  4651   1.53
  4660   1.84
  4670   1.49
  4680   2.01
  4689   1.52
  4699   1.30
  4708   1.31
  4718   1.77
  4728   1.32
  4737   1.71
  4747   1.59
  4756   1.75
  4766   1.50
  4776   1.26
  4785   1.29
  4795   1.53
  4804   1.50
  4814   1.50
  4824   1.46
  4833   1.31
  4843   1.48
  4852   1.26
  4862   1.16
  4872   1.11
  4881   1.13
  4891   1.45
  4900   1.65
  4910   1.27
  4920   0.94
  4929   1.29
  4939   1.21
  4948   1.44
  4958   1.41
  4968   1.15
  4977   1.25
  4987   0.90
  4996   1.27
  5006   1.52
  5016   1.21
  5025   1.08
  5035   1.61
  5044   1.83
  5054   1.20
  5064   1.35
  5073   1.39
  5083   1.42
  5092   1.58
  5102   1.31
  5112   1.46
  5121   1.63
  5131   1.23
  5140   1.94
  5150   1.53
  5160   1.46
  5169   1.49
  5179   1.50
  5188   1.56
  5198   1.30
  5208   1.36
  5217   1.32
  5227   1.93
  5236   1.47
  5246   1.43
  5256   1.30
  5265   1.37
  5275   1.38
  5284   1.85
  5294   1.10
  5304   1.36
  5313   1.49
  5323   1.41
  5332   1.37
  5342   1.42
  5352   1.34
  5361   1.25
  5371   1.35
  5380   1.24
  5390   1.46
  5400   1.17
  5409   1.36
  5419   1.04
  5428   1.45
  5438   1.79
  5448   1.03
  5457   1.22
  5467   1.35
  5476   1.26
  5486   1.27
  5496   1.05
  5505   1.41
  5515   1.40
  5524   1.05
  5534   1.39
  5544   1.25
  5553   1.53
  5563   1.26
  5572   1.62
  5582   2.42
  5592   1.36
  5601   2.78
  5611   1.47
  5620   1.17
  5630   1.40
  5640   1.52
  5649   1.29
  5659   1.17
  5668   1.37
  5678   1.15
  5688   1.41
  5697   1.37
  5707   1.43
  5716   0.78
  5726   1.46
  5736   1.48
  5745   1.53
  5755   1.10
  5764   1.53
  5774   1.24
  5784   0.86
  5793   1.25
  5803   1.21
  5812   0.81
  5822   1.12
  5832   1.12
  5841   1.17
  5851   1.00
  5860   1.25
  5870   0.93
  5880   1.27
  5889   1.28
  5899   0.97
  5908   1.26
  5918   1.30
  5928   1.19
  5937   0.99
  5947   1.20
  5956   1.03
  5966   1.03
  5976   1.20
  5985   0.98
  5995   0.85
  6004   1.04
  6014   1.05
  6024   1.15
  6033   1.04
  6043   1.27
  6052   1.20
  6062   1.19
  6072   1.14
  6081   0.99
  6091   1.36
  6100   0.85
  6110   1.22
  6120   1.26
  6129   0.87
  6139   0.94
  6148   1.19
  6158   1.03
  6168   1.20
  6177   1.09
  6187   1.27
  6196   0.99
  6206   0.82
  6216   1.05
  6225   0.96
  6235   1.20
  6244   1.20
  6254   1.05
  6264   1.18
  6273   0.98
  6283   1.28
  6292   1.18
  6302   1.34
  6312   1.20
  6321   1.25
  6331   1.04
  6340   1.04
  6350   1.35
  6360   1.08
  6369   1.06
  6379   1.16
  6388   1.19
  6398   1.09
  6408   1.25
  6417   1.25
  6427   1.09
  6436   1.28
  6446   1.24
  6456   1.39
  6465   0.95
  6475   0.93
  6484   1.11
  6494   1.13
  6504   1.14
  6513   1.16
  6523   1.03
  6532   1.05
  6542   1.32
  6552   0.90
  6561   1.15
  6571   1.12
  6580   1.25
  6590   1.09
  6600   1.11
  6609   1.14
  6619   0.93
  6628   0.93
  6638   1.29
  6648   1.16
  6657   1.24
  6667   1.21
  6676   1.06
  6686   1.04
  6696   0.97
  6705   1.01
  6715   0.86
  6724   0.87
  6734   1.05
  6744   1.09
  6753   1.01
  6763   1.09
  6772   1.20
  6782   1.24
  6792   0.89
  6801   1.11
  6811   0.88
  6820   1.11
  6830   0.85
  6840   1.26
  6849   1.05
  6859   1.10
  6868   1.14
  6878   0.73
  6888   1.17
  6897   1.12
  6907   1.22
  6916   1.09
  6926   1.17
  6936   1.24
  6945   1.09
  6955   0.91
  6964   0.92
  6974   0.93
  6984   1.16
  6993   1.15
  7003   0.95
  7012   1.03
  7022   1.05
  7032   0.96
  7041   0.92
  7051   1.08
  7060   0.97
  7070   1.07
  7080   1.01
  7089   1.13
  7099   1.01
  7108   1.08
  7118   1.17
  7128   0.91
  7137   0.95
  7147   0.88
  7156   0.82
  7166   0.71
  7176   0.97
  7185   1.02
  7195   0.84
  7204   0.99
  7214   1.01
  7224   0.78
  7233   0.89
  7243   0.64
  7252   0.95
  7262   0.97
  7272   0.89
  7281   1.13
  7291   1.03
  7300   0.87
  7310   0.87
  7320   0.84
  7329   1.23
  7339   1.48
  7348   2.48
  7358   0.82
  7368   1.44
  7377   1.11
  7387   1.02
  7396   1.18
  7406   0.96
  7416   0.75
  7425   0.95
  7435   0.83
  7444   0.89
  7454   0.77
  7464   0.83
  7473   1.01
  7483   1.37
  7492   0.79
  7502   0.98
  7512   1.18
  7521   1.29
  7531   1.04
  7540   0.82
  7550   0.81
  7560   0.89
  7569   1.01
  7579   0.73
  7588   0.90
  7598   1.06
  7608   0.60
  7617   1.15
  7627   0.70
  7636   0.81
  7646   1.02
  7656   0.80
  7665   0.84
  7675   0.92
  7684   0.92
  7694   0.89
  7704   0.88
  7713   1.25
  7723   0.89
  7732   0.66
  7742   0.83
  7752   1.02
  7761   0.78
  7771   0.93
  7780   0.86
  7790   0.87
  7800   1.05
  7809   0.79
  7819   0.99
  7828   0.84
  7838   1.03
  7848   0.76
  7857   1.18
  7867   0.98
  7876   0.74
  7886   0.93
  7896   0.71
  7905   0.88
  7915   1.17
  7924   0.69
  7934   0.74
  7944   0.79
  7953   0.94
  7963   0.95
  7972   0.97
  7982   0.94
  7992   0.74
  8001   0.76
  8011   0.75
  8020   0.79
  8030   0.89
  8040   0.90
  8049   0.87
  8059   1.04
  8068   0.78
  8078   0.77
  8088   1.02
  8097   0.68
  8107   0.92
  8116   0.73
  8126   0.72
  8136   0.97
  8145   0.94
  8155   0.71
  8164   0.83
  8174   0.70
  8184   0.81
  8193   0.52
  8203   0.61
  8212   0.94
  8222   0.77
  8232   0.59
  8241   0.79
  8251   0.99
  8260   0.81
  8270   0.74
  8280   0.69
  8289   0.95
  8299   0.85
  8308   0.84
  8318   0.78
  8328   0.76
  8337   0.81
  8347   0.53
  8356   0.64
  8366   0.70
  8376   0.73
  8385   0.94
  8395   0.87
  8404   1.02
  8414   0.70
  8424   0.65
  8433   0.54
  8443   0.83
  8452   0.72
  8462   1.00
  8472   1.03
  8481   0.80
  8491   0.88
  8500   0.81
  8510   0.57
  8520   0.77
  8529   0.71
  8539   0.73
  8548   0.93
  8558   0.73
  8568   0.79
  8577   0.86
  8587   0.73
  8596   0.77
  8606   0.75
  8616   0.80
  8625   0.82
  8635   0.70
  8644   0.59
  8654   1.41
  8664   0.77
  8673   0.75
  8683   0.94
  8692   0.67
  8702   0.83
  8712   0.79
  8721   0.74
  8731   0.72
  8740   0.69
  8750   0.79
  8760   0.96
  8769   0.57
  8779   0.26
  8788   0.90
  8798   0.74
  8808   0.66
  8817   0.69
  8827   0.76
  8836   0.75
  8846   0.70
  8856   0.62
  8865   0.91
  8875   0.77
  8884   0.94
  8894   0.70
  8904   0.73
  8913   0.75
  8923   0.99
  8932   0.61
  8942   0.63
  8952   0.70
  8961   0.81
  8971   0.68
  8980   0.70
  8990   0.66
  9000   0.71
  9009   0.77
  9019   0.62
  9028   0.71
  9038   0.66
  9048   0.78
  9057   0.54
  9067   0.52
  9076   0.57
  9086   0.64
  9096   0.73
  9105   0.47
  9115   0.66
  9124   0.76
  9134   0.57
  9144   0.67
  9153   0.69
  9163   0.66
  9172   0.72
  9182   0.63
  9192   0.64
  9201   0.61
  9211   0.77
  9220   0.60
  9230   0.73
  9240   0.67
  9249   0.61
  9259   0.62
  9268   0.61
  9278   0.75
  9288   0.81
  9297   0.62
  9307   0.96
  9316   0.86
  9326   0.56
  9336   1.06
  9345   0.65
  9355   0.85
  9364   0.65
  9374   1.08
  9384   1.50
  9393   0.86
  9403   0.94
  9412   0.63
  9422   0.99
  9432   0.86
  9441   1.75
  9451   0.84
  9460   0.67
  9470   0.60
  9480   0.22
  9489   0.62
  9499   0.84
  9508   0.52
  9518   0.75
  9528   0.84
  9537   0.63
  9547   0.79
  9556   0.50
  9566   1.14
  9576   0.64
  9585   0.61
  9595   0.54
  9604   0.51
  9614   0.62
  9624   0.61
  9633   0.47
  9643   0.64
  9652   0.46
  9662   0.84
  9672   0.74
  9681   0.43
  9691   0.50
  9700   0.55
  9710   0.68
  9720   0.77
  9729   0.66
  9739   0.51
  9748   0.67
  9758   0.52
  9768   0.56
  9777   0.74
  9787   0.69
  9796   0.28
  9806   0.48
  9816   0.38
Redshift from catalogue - 0.12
